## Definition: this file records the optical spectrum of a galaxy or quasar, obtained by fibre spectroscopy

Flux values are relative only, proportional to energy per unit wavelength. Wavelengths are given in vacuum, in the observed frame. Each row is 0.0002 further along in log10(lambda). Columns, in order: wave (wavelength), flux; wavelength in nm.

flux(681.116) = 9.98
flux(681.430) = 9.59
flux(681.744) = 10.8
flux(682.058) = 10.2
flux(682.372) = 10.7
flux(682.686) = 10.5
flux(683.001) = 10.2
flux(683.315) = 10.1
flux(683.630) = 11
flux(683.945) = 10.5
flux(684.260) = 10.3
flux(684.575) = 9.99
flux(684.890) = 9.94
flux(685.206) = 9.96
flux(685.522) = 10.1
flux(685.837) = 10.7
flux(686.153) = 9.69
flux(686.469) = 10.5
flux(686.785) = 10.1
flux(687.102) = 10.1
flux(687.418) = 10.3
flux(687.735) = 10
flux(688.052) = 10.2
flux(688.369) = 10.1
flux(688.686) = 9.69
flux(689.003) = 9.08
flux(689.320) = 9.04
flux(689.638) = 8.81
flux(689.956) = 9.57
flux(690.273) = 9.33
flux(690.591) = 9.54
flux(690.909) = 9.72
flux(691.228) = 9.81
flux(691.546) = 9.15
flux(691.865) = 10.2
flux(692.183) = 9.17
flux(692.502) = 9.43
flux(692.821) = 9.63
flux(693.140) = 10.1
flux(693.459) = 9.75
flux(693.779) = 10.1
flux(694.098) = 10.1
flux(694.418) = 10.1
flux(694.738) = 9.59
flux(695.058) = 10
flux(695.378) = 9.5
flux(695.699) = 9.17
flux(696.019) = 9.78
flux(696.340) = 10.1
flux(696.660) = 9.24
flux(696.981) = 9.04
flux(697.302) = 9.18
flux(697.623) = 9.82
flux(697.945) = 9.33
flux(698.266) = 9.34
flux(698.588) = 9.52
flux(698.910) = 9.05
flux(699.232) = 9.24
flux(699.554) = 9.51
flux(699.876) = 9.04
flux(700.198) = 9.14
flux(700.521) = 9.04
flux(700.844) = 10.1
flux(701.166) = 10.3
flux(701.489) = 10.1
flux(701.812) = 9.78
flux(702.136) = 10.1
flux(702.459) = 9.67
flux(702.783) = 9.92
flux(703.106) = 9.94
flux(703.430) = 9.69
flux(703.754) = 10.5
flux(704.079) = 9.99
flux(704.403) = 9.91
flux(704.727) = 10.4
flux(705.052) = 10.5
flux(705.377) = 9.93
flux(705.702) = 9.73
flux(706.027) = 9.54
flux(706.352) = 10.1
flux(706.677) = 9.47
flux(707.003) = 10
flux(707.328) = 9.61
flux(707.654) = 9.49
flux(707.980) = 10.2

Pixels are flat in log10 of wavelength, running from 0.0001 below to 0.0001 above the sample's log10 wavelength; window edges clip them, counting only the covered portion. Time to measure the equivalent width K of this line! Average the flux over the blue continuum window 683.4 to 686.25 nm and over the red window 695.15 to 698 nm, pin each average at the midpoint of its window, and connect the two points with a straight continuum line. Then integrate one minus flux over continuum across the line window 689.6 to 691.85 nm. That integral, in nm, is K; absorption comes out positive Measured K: 0.08 nm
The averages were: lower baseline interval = 10.3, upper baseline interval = 9.48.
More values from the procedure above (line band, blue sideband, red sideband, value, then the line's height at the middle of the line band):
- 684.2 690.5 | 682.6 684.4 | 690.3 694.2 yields 0.16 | 10.1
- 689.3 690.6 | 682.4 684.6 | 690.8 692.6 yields 0.07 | 9.76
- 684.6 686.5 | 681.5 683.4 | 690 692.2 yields 0.00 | 10.1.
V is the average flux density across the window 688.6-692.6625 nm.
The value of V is 9.42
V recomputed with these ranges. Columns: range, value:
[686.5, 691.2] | 9.71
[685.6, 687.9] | 10.2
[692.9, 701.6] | 9.6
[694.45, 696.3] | 9.67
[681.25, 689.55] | 10.1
